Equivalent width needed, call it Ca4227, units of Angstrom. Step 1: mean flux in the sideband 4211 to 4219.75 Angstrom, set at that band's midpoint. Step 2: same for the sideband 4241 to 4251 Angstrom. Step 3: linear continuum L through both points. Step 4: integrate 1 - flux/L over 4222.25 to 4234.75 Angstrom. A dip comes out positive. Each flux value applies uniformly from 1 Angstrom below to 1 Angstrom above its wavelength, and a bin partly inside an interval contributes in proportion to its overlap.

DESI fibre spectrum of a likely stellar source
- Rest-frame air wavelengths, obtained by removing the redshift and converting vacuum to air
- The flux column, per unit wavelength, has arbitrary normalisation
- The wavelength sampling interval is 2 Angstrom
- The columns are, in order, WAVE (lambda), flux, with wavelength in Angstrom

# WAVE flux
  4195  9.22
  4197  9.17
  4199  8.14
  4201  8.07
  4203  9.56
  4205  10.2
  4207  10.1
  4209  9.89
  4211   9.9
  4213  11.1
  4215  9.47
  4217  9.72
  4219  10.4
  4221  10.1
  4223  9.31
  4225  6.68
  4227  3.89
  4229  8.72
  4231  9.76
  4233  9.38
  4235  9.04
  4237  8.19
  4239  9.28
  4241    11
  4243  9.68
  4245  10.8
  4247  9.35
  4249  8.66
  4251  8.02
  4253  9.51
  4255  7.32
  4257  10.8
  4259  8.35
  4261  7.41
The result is 2.4 Angstrom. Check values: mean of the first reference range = 10.1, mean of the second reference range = 9.6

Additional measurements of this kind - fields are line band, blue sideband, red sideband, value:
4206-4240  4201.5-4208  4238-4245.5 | 2.9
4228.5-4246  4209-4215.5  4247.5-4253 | -0.8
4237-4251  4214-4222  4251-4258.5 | -0.4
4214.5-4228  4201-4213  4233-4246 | 1.8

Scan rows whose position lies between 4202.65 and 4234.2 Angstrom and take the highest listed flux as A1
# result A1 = 11.1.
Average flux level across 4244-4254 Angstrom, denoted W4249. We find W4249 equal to 9.27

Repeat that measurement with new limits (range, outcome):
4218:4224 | 9.94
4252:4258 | 9.21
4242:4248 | 9.94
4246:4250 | 9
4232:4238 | 8.87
